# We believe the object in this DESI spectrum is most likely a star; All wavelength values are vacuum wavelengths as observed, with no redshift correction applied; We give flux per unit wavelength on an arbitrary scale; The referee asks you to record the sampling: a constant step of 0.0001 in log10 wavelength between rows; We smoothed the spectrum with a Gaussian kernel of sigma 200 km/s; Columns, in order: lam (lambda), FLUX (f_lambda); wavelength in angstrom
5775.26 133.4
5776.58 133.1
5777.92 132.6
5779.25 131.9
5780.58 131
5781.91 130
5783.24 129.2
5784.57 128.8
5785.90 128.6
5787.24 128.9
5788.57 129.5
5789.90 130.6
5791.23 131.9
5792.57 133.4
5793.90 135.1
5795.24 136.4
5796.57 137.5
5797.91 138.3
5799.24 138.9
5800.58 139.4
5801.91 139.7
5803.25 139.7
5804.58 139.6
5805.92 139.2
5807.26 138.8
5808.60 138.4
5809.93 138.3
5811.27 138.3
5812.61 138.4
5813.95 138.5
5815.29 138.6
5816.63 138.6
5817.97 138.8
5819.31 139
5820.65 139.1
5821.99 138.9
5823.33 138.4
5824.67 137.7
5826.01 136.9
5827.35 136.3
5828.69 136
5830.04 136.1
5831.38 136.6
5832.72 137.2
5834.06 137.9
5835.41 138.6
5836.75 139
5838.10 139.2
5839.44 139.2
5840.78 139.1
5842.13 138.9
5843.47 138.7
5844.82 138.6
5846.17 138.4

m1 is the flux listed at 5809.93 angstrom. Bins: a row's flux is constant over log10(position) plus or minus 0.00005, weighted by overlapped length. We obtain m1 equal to 138.3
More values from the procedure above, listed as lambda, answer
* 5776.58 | 133.1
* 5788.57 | 129.5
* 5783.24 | 129.2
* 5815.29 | 138.6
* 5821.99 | 138.9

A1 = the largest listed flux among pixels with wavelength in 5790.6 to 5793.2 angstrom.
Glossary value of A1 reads 133.4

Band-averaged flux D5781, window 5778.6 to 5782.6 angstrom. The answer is 131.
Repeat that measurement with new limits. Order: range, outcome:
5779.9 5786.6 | 130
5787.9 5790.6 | 131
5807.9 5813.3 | 138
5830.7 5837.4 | 138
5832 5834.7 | 138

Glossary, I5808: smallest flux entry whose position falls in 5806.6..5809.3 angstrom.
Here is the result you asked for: 138.4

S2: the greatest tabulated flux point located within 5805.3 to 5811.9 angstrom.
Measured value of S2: 139.2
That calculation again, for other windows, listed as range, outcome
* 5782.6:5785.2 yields 129.2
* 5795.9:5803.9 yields 139.7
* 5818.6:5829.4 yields 139.1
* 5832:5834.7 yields 137.9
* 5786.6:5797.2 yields 137.5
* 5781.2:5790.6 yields 130.6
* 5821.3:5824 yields 138.9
